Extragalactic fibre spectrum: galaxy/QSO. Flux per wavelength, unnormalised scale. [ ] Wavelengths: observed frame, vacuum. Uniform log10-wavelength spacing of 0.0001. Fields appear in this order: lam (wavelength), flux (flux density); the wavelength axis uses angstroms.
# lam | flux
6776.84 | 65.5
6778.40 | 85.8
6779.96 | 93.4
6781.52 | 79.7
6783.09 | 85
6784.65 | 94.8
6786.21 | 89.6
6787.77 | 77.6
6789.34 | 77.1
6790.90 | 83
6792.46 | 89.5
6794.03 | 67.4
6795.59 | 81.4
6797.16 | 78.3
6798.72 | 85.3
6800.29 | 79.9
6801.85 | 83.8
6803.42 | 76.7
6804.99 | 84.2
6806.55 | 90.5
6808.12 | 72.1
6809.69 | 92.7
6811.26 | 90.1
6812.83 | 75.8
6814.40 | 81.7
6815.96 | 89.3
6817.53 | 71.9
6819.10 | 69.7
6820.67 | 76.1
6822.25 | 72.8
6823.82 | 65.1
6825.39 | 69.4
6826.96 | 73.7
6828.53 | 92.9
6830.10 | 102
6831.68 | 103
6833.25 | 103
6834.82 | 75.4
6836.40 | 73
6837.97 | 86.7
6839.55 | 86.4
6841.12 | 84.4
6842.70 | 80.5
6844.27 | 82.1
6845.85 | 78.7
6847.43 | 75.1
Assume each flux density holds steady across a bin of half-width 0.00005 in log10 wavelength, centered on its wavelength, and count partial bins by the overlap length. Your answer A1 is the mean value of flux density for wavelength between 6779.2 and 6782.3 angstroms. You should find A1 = 86.5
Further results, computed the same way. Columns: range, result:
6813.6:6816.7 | 85.6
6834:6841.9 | 81.3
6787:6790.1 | 77.2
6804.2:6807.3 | 87.4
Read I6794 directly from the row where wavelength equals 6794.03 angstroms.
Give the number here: 67.4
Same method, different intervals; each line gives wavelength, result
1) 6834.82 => 75.4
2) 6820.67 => 76.1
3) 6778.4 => 85.8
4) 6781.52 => 79.7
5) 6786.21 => 89.6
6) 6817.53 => 71.9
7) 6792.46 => 89.5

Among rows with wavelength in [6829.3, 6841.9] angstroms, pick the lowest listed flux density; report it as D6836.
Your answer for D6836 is 73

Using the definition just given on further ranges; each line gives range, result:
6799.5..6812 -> 72.1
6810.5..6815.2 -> 75.8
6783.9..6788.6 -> 77.6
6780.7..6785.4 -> 79.7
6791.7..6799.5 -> 67.4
